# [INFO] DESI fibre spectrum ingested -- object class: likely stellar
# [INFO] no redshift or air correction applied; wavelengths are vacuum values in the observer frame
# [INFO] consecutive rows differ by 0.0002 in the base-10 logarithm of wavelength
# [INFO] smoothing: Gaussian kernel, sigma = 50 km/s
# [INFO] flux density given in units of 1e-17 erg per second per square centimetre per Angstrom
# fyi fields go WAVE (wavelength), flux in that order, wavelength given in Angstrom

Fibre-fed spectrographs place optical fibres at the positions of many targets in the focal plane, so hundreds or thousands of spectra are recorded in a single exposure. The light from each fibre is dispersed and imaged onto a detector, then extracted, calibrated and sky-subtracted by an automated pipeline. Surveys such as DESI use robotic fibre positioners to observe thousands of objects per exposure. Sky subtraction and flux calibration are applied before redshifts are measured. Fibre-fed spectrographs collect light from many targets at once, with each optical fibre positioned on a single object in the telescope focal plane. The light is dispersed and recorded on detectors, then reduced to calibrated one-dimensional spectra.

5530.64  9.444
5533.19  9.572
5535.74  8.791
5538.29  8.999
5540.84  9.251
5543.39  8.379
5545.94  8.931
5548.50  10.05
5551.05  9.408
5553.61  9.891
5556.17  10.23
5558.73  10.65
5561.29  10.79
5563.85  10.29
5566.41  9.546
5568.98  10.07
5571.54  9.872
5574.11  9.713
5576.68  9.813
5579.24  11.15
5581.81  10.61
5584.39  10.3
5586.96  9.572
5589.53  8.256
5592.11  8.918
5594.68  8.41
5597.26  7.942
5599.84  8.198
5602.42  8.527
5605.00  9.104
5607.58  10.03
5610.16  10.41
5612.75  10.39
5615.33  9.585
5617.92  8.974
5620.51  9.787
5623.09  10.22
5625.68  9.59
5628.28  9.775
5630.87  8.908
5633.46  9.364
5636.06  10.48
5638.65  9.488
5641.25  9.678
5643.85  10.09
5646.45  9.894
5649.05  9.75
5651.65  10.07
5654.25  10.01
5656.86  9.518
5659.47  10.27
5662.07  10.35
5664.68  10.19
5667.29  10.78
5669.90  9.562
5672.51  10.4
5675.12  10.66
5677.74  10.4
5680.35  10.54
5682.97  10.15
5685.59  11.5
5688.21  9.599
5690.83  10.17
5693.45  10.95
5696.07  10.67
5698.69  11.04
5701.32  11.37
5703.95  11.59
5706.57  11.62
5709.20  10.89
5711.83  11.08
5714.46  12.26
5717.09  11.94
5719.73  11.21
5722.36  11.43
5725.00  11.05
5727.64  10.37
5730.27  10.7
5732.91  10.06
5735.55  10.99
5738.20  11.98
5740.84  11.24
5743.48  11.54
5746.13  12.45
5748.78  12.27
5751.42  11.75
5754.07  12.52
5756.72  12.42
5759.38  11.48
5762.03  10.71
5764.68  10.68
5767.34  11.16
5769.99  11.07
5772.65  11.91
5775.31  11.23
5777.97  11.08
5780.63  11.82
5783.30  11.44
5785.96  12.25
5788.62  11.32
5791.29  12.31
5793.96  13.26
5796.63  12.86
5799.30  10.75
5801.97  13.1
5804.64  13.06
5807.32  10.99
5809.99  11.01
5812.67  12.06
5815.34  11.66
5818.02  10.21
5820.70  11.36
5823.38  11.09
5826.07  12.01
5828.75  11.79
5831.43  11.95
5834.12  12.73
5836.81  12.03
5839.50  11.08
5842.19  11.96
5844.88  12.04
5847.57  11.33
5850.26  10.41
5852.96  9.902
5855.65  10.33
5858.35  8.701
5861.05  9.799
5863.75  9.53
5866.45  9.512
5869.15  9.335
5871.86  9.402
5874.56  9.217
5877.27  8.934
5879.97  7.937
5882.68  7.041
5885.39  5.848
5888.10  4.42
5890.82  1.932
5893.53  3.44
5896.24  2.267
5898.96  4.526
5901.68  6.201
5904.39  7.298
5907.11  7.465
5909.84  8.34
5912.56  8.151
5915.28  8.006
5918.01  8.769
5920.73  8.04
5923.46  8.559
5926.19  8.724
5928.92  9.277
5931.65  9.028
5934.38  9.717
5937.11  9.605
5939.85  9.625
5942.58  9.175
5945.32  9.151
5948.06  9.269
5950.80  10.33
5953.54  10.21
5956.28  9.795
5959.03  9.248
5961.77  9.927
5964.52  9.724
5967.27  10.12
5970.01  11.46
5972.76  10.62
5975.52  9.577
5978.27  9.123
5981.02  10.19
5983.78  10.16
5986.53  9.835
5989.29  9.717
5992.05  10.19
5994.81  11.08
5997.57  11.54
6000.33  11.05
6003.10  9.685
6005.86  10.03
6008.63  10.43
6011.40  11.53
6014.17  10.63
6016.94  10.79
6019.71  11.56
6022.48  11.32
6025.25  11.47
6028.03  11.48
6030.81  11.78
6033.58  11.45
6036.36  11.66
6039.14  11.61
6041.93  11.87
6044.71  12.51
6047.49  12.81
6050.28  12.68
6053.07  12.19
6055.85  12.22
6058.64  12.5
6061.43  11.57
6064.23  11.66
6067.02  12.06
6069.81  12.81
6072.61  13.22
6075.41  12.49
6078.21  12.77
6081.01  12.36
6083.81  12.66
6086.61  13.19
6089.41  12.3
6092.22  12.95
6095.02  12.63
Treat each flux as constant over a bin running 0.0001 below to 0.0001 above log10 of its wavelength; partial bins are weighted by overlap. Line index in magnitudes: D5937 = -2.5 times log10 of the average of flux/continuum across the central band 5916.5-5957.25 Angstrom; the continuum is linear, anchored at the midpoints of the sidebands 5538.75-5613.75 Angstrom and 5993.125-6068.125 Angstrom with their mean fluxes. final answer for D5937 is 0.20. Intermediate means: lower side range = 9.6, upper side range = 11.5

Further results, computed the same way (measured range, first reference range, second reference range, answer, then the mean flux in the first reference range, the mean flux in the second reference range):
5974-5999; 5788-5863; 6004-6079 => 0.15 mag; 11.5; 11.8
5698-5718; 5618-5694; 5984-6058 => -0.13 mag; 10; 11.3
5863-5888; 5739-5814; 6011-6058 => 0.38 mag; 11.8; 11.8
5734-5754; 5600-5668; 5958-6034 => -0.18 mag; 9.78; 10.6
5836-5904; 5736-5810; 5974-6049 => 0.36 mag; 11.8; 10.9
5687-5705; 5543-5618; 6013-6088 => -0.06 mag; 9.62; 12.1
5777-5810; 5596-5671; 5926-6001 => -0.22 mag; 9.69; 9.92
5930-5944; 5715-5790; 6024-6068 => 0.24 mag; 11.4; 12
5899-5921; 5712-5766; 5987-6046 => 0.43 mag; 11.4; 11.1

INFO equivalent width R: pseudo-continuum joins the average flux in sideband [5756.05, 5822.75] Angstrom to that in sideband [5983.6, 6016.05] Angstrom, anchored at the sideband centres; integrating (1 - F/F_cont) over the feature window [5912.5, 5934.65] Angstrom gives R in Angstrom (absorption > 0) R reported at 4.5 Angstrom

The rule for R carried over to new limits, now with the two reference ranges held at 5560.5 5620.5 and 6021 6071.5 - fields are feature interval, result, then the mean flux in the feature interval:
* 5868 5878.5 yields 1.8 Angstrom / 9.22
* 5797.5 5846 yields -4.2 Angstrom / 11.7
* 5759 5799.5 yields -3.9 Angstrom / 11.6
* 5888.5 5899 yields 7.7 Angstrom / 2.98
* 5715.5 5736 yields -1.4 Angstrom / 11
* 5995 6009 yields 1.4 Angstrom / 10.6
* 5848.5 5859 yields 1.0 Angstrom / 9.97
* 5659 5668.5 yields -0.4 Angstrom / 10.4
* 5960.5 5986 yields 3.3 Angstrom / 10.1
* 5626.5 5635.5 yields 0.3 Angstrom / 9.45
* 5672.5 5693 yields -0.8 Angstrom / 10.4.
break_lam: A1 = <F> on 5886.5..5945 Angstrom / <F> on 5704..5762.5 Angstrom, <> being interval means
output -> 0.64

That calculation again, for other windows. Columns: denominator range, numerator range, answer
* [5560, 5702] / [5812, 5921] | 0.90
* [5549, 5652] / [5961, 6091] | 1.17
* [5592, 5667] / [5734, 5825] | 1.21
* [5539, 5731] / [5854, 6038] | 0.91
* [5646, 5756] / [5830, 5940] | 0.79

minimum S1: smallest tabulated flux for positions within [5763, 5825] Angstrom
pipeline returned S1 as 10.21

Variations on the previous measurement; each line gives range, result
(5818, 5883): 7.041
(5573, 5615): 7.942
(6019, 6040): 11.32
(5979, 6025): 9.685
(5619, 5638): 8.908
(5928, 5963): 9.028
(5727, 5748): 10.06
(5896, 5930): 2.267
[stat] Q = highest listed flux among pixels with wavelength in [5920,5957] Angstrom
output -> 10.33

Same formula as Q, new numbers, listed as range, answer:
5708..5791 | 12.52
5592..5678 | 10.78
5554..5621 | 11.15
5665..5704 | 11.59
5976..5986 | 10.19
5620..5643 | 10.48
